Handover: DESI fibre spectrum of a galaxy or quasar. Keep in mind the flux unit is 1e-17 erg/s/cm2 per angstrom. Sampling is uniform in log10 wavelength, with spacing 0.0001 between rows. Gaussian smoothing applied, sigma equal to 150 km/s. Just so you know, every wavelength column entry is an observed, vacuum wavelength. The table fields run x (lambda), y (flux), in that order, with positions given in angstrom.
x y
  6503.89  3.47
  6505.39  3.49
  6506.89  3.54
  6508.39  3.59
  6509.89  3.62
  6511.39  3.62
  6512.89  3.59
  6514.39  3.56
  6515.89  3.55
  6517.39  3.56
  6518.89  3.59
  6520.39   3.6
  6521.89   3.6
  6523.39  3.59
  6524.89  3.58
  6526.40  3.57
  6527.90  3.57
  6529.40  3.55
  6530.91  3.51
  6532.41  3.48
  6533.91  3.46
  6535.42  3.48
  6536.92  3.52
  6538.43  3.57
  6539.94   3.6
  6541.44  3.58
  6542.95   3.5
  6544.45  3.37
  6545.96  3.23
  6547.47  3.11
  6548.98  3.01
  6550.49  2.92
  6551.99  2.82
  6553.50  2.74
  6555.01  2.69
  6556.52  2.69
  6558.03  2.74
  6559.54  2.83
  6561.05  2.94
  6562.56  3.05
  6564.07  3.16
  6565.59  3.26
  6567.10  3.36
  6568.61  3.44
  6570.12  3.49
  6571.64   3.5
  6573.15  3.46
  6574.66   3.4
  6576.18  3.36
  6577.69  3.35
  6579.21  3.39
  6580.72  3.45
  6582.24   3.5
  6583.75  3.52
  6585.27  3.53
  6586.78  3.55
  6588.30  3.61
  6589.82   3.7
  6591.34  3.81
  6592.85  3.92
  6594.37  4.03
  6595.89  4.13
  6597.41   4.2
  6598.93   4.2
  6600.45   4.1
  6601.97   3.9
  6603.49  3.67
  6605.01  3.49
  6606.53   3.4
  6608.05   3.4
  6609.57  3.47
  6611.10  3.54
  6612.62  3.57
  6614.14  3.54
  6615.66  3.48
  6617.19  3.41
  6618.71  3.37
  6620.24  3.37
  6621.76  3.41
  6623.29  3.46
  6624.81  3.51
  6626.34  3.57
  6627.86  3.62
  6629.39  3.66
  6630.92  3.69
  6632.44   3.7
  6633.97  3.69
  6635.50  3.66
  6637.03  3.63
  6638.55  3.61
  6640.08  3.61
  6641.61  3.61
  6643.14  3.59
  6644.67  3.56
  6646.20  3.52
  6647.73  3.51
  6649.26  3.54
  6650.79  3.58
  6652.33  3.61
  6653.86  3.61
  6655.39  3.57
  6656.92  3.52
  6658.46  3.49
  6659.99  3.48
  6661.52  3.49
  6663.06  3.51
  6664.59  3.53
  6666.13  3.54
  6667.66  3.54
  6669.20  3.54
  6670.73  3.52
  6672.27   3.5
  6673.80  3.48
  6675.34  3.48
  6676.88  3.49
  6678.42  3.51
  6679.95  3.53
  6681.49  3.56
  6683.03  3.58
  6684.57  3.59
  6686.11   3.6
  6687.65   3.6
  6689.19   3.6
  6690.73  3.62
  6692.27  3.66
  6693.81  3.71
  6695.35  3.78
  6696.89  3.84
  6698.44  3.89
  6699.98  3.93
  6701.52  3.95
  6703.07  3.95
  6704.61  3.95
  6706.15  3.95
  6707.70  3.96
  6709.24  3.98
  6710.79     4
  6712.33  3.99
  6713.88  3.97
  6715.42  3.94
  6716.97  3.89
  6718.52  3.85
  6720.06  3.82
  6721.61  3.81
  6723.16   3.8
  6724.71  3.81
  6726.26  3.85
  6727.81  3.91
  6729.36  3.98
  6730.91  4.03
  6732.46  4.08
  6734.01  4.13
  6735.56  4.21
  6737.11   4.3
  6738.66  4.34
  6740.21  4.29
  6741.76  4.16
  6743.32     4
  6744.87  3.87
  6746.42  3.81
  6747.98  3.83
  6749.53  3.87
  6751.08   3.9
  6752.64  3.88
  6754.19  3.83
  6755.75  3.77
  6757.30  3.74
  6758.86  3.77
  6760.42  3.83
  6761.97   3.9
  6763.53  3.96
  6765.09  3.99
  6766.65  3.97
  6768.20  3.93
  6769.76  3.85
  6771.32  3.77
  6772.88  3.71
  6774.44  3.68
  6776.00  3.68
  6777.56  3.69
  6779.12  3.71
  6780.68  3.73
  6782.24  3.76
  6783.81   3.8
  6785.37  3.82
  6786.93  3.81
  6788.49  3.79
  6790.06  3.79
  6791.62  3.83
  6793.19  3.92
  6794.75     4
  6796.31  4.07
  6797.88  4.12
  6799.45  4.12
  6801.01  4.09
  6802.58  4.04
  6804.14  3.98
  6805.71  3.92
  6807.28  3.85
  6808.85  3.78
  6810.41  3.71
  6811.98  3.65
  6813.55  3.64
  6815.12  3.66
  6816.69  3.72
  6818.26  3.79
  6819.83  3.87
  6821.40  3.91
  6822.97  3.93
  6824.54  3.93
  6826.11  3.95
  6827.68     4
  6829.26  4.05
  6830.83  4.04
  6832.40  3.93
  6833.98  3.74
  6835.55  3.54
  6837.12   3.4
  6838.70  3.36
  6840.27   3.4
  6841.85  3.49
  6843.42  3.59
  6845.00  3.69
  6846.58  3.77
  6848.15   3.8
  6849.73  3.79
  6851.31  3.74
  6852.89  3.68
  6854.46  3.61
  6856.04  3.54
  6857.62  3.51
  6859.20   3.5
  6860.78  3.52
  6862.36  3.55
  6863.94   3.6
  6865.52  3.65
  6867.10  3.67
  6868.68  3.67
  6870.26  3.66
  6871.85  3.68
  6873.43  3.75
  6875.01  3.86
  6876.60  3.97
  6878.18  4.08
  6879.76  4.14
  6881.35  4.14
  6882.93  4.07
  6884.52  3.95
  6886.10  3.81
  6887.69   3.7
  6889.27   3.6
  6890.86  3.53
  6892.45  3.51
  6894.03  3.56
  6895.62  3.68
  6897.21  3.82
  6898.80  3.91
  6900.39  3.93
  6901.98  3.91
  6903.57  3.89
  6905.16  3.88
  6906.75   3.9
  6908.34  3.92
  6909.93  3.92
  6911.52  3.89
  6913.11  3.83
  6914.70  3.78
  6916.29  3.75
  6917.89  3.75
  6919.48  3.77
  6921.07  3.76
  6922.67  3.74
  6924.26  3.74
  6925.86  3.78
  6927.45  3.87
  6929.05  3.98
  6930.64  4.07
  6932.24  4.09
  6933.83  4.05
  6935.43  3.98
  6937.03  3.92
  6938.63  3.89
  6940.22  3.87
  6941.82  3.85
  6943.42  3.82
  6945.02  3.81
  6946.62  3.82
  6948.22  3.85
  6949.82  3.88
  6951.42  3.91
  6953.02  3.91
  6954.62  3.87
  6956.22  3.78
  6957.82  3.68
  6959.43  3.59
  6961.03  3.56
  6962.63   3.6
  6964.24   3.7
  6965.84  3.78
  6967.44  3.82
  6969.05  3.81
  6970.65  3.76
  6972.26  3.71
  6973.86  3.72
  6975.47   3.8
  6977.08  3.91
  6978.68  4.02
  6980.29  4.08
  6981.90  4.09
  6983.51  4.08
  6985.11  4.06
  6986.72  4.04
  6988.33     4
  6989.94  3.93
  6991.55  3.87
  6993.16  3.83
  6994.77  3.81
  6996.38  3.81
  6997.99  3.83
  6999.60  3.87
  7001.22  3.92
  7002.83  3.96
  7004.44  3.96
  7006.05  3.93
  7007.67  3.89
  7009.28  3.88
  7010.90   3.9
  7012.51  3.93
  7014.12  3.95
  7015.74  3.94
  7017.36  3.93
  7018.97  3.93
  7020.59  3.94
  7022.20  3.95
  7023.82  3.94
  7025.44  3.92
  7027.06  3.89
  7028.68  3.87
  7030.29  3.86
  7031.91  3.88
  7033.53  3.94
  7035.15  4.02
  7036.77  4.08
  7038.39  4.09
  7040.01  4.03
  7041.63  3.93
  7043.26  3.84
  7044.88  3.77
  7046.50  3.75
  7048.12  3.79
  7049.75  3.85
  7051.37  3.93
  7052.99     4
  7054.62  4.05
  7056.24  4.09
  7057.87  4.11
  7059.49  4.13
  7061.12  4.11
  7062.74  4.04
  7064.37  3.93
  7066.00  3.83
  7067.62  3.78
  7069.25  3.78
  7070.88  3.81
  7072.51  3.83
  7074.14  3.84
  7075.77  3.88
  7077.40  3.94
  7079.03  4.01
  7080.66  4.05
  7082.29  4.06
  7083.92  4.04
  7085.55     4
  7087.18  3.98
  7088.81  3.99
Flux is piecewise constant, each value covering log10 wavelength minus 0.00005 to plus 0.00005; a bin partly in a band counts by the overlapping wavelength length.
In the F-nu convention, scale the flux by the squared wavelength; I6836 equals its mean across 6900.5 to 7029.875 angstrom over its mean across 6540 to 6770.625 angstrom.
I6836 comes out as 1.16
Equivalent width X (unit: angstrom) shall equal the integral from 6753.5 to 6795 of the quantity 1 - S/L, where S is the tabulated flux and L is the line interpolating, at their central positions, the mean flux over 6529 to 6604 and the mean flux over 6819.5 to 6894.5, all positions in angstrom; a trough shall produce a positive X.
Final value -1.9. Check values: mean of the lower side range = 3.43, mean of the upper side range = 3.74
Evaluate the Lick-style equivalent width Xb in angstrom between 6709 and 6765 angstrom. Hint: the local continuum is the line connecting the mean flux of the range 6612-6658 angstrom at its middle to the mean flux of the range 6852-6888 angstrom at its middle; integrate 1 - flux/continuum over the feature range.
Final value -4.7 angstrom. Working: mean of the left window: 3.56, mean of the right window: 3.75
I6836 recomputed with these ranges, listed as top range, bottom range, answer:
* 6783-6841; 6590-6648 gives 1.11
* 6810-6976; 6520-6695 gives 1.18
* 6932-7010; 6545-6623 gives 1.27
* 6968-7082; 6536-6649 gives 1.28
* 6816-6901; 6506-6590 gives 1.22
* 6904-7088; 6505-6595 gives 1.31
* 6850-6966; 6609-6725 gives 1.12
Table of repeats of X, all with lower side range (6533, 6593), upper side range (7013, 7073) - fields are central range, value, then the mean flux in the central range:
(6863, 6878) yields -0.11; 3.74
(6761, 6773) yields -1.07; 3.9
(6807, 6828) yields -0.97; 3.81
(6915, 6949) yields -0.67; 3.86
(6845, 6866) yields 0.30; 3.64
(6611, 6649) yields -1.77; 3.56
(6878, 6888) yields -0.72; 3.99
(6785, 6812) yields -2.22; 3.91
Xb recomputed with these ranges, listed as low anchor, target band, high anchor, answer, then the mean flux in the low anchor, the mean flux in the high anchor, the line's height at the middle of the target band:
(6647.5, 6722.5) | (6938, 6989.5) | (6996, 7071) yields 0.45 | 3.69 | 3.93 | 3.88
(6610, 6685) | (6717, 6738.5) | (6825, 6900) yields -2.16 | 3.54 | 3.73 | 3.61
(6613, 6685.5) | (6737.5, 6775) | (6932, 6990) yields -2.61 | 3.54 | 3.86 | 3.65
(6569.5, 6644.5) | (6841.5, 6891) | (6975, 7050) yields 1.02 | 3.61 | 3.93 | 3.81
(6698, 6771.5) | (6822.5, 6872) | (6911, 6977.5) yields 2.45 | 3.94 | 3.82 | 3.88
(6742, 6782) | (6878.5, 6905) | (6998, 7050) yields 0.31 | 3.83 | 3.92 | 3.87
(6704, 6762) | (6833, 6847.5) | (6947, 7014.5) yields 1.30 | 3.95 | 3.86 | 3.91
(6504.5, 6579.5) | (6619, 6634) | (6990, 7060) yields -0.44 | 3.35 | 3.92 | 3.45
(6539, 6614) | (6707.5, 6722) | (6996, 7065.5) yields -1.38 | 3.42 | 3.94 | 3.58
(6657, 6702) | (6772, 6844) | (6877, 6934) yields -1.17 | 3.6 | 3.85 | 3.74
